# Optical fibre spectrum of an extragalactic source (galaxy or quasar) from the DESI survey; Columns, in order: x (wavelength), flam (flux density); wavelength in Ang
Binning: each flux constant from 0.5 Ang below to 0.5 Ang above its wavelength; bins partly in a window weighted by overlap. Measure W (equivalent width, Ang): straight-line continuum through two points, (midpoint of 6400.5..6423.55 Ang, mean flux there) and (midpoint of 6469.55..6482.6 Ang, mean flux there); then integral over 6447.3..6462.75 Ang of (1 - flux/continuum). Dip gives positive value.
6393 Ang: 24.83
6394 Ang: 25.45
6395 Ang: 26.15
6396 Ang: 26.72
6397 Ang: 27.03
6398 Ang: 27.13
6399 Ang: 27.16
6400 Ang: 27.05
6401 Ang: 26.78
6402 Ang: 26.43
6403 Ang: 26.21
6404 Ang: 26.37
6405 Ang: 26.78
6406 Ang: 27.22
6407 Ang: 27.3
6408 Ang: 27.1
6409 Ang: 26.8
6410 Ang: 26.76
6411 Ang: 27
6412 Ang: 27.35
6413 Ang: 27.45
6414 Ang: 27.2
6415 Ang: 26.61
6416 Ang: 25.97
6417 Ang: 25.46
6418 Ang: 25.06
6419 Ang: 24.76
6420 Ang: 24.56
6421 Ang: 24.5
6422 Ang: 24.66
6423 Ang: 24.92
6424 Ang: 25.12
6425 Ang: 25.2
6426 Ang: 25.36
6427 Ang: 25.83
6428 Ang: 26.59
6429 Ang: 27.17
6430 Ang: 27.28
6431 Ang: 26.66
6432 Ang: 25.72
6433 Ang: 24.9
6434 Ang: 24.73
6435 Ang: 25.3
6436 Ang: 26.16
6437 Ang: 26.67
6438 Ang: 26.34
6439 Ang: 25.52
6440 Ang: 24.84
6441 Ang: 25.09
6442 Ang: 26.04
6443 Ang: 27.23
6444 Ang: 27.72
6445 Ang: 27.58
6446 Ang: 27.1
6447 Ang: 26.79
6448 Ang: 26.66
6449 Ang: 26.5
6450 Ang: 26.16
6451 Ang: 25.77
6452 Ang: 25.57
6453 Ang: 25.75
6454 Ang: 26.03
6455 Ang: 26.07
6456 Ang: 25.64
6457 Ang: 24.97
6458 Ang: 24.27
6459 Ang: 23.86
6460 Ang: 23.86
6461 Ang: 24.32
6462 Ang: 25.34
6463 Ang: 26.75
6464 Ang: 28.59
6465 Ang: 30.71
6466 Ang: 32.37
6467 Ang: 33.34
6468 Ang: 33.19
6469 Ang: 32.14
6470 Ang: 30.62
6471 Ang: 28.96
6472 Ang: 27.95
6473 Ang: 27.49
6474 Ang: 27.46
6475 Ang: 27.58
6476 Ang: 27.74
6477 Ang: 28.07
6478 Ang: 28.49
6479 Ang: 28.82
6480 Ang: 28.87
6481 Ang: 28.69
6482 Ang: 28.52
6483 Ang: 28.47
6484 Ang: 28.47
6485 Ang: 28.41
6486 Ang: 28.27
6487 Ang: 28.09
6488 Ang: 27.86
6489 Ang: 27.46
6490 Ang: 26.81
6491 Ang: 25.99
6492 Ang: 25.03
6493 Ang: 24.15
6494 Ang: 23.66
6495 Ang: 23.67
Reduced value 1.3 Ang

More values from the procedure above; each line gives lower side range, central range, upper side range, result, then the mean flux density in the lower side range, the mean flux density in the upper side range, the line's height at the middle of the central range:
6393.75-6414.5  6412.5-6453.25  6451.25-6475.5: 1.9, 26.8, 27.6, 27.2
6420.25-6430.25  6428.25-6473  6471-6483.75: -0.1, 25.6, 28.2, 26.9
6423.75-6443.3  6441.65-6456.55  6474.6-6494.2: 0.0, 25.9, 27.5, 26.4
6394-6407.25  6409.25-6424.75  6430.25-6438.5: 0.3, 26.7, 25.9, 26.3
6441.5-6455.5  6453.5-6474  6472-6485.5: -0.3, 26.5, 28.2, 27.4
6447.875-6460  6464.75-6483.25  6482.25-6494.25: -2.2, 25.5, 27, 26.4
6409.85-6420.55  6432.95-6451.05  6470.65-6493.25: 0.4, 26.2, 27.8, 26.8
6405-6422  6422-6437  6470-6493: 0.5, 26.3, 27.9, 26.7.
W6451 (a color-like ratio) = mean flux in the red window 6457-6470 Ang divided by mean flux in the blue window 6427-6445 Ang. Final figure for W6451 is 1.08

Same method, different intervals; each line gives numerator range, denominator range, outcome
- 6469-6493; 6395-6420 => 1.05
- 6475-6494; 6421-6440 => 1.07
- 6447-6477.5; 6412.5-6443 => 1.07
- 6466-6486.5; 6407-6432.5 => 1.12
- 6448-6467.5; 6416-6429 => 1.05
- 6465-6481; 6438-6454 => 1.12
